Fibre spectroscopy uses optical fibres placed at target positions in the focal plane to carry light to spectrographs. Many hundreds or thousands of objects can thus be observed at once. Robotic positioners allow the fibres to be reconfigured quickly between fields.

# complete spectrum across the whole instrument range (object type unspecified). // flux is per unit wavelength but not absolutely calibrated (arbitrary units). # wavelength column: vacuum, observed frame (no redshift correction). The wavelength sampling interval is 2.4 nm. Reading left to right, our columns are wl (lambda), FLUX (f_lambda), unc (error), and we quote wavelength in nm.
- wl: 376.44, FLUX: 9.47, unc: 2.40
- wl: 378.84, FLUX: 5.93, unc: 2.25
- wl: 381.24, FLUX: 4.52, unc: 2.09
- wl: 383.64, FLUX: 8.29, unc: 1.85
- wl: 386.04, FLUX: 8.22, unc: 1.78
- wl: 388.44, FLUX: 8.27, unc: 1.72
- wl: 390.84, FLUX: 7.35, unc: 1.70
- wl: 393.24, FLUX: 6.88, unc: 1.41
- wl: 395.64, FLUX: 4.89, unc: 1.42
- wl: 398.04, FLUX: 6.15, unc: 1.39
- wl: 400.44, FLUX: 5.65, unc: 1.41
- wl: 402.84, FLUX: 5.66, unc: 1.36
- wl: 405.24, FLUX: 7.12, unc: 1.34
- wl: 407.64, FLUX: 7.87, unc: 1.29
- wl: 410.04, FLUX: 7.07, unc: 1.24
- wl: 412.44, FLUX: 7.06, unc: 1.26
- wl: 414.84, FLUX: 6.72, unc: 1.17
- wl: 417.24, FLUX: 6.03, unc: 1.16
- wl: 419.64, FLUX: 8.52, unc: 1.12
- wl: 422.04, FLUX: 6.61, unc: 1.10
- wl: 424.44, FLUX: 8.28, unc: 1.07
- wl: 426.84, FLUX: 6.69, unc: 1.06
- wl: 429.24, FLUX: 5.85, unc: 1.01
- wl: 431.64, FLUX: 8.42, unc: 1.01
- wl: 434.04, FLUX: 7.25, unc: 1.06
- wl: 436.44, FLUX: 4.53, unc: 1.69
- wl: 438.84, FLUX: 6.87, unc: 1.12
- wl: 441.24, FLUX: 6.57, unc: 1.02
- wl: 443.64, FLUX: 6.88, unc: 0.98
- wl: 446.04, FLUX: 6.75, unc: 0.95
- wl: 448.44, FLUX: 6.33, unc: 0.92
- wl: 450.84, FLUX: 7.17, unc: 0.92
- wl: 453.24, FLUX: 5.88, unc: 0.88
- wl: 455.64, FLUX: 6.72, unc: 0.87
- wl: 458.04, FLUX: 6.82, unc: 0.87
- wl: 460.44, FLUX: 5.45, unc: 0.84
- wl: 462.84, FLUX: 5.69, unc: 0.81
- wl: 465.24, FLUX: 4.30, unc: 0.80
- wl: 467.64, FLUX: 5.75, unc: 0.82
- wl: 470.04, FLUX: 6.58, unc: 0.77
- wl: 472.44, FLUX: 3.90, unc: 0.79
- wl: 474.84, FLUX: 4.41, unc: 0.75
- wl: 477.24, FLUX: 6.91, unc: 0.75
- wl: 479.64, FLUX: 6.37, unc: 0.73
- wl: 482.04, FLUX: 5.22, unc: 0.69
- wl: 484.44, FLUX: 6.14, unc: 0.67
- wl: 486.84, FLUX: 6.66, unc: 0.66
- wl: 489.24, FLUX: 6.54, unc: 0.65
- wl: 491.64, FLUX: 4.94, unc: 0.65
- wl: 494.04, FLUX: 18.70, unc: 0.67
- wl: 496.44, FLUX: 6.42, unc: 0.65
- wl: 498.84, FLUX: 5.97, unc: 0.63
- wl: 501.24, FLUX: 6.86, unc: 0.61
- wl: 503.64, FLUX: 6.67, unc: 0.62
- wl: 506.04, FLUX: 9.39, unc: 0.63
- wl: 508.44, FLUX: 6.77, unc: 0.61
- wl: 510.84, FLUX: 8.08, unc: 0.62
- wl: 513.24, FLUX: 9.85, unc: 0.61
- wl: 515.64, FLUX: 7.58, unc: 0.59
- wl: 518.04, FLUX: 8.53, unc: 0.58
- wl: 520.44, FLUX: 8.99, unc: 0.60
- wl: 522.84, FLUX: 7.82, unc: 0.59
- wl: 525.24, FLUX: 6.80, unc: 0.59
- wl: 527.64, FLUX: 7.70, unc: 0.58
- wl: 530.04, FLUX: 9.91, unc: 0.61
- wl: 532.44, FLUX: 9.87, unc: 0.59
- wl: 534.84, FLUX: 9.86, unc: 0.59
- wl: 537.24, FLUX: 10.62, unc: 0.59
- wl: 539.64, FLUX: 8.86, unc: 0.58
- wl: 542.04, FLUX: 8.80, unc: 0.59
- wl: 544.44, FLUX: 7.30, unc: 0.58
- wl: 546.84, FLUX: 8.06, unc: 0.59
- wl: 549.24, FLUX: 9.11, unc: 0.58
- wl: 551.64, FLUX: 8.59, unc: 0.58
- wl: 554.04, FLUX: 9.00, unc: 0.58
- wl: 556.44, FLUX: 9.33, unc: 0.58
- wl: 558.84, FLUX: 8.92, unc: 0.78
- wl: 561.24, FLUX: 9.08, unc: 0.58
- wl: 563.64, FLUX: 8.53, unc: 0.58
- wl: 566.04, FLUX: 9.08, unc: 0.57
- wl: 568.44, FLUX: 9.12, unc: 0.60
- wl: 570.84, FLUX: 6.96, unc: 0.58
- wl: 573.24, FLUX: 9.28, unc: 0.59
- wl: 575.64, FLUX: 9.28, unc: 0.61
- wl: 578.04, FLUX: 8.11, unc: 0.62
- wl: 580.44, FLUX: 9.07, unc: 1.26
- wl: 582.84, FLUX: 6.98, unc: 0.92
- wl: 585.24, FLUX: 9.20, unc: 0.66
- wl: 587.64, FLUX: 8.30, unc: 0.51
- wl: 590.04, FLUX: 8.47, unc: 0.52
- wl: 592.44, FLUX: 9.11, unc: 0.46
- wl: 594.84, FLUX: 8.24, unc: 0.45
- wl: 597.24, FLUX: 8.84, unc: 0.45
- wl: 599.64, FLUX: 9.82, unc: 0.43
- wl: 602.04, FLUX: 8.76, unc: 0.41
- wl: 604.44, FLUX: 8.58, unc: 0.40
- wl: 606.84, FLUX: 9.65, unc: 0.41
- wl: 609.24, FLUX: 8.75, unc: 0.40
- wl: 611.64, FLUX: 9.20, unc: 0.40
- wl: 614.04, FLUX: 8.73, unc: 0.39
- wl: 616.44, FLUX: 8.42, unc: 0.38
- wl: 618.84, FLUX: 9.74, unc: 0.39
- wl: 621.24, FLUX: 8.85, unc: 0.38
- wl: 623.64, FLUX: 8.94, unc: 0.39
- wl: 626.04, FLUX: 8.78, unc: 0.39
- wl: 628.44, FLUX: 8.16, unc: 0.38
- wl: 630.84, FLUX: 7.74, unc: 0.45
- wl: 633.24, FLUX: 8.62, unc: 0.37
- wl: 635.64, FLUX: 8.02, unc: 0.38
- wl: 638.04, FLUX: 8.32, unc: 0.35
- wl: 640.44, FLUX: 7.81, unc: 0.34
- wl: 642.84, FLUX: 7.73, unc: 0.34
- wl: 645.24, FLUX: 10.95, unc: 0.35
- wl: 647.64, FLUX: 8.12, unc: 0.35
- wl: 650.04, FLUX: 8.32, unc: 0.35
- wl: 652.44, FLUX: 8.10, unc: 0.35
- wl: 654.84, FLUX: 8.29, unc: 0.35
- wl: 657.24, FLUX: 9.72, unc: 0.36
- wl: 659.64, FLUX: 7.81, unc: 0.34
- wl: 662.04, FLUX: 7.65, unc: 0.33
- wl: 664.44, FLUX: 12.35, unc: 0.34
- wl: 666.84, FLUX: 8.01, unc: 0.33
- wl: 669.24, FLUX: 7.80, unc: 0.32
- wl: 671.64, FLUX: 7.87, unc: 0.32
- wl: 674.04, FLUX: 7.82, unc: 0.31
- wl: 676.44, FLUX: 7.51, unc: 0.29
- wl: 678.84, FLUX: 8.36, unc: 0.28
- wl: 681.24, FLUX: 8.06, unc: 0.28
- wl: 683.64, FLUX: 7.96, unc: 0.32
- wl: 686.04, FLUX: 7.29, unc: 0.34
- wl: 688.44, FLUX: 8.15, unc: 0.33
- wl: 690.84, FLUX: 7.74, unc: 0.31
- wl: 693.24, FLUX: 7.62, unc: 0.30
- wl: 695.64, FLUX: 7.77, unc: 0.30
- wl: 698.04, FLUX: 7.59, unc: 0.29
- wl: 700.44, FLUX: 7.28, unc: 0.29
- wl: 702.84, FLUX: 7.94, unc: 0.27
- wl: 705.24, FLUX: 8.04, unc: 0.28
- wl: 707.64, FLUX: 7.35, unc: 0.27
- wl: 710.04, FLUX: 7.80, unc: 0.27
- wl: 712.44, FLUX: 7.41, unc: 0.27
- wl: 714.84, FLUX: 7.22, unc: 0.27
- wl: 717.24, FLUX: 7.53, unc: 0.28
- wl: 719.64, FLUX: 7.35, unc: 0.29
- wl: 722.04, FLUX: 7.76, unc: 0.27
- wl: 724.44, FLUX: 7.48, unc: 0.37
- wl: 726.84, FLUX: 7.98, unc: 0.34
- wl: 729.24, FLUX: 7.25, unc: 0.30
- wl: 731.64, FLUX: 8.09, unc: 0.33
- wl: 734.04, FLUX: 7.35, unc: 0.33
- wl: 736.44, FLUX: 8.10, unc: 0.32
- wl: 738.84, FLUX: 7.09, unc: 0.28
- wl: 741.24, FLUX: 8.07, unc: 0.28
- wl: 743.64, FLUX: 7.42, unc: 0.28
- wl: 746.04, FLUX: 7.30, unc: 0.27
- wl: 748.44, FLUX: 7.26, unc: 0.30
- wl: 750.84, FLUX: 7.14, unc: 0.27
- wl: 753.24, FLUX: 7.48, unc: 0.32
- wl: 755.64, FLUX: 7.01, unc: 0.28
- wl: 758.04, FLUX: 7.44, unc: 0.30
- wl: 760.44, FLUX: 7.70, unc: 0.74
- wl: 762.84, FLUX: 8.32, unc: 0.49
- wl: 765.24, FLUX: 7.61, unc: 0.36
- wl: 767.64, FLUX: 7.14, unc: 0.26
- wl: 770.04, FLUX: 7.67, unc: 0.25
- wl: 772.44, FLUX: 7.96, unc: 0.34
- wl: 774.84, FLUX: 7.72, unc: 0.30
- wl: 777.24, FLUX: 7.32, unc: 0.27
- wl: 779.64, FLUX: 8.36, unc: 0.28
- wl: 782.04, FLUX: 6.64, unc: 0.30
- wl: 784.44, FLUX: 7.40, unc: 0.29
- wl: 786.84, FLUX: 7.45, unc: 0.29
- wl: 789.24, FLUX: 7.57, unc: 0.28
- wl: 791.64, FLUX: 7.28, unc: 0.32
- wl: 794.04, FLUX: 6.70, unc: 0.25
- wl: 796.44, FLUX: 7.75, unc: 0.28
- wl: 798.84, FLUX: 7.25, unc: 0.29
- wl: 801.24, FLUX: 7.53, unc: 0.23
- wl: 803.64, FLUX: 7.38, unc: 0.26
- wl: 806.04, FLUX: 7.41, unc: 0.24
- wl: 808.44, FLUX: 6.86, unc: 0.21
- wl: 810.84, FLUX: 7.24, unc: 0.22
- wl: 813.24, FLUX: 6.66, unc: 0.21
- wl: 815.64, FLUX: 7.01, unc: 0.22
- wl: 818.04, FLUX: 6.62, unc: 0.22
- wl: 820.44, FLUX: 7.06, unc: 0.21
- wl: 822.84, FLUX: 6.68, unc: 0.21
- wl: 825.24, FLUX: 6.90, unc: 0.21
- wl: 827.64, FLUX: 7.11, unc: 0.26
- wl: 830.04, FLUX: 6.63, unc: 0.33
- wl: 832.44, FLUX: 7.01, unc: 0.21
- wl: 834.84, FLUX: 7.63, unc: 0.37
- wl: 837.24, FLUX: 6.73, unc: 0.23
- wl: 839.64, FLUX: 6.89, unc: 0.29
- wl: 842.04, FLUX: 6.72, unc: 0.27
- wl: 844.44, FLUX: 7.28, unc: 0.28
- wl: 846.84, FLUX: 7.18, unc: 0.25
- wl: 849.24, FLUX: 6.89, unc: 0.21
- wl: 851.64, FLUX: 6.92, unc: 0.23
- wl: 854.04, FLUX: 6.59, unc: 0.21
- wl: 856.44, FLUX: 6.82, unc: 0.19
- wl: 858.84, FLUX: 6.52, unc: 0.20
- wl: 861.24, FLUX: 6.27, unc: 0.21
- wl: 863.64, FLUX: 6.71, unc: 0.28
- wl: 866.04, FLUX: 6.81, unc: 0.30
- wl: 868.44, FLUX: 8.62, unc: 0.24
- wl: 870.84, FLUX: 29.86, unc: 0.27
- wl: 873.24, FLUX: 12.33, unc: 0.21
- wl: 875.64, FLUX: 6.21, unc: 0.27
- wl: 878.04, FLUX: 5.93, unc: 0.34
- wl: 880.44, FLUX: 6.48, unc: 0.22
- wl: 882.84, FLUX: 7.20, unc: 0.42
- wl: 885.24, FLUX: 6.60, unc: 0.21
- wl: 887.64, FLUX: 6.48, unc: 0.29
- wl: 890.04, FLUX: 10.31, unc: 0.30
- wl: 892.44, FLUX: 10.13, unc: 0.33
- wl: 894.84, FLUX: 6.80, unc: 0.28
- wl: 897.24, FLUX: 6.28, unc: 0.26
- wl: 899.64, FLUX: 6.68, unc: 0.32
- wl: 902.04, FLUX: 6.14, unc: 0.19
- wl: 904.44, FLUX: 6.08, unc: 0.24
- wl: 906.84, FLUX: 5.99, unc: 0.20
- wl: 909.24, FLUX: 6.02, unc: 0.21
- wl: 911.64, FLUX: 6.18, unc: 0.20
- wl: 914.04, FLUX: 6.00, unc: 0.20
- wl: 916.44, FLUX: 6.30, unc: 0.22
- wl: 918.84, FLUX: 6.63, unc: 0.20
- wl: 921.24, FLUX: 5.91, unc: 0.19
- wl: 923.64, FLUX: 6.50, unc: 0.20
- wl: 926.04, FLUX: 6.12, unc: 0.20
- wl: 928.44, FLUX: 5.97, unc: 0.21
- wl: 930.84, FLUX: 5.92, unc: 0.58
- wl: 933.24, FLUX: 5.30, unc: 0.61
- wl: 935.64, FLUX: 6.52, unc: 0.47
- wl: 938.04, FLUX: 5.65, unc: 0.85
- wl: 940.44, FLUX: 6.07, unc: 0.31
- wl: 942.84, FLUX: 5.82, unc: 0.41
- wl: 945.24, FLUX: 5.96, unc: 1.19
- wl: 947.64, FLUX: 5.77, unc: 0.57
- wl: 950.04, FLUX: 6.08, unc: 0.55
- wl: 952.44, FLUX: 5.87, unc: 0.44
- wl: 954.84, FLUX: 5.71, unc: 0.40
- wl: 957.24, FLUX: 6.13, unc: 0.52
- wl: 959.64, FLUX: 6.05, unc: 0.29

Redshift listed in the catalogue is 0.33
